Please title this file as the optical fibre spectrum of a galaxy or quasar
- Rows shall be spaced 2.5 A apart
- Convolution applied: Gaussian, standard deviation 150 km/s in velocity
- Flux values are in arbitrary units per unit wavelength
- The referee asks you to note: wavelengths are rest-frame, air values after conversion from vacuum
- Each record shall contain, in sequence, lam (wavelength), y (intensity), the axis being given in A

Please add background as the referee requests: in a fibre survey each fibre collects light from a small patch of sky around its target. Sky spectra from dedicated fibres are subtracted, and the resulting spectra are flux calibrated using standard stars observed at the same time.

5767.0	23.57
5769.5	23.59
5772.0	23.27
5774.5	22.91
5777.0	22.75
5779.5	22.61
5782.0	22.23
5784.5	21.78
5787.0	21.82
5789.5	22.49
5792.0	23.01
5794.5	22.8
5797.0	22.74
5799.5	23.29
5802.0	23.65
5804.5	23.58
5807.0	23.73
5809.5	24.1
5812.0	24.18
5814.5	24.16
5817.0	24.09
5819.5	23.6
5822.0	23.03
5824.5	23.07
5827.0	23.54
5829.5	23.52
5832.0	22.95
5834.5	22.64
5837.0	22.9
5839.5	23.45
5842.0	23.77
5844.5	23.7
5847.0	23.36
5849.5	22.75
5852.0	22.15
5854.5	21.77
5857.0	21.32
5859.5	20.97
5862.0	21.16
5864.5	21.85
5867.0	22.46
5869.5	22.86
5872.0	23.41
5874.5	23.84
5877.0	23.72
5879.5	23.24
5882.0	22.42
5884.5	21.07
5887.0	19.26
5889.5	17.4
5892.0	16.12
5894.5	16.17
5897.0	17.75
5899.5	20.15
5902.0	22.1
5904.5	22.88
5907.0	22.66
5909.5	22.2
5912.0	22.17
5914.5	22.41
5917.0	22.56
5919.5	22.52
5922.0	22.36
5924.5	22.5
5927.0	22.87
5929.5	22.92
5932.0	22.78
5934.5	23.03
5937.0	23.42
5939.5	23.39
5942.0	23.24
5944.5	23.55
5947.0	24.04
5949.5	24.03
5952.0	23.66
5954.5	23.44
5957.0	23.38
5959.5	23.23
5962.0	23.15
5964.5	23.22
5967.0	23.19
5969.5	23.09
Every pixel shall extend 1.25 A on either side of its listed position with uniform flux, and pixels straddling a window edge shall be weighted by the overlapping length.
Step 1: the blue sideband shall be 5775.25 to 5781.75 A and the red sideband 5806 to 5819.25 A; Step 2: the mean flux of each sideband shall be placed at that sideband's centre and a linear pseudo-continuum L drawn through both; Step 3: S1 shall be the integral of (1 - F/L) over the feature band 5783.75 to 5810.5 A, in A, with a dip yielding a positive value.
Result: 0.44 A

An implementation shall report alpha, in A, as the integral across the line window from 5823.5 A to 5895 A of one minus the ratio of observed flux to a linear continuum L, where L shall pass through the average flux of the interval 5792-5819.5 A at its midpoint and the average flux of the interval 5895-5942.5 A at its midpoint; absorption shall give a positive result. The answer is 2.9 A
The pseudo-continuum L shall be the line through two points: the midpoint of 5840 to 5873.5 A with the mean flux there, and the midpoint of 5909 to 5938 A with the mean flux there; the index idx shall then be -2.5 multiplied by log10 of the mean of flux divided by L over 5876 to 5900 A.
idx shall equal 0.15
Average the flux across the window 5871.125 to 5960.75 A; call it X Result 22.1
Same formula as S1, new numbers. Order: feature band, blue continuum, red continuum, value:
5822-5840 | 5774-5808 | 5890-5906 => -1.4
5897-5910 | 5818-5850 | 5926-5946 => 0.9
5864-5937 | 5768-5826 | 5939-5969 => 5.2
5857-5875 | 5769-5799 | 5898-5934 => 0.2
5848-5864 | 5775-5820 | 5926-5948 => 1.0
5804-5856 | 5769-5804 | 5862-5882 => -1.1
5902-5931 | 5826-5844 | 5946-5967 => 1.1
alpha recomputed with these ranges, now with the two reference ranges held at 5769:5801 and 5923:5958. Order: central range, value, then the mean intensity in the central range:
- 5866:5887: 0.3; 22.7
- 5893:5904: 1.9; 19.2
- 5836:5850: -0.3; 23.4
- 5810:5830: -0.7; 23.7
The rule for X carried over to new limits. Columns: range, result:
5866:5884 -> 23.1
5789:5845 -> 23.4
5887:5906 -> 19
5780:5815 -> 23.1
